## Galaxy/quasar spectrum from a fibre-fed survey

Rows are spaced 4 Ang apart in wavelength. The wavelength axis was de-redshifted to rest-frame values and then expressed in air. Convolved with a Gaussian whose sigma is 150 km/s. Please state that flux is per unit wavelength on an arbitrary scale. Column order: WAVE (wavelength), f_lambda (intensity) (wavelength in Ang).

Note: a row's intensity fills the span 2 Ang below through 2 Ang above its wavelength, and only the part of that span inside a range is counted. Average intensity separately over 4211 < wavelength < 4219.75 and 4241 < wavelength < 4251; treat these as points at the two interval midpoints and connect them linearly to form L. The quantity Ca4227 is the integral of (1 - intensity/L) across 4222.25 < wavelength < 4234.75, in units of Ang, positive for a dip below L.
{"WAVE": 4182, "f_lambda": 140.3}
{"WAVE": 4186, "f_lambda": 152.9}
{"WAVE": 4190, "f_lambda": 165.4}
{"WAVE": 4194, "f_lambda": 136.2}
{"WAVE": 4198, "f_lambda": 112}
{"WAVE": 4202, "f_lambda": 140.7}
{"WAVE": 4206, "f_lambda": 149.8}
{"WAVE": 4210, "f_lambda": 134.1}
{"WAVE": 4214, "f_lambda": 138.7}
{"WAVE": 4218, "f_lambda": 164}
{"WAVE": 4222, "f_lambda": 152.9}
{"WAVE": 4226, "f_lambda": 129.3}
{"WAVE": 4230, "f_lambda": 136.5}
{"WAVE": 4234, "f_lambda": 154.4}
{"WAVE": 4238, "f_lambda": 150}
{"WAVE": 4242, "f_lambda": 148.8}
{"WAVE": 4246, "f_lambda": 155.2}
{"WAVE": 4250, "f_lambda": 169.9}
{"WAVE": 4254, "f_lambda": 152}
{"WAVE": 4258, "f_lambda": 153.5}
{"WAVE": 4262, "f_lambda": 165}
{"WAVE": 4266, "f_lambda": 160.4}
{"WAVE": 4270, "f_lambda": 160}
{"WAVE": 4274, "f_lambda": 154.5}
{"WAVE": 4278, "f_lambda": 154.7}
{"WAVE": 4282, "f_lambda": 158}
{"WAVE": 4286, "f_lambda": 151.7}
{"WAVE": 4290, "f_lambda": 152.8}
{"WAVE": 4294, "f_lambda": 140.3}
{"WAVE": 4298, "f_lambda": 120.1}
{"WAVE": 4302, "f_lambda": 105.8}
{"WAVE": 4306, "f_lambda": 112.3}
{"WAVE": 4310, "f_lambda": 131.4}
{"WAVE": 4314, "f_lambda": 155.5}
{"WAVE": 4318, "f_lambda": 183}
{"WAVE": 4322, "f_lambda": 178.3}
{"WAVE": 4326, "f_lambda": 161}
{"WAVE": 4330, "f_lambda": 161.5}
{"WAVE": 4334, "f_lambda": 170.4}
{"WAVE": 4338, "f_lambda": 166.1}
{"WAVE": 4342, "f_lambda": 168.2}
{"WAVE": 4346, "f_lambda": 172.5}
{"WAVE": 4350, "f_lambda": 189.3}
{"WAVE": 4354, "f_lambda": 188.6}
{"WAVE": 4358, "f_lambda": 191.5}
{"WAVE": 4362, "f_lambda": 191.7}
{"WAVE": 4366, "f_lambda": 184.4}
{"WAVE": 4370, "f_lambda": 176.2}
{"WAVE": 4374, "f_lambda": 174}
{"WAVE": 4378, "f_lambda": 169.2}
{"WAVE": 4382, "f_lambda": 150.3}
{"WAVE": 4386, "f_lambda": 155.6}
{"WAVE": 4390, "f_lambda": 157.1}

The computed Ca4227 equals 1.0 Ang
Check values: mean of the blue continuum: 149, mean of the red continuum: 158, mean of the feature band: 140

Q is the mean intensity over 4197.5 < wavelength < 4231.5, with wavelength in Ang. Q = 141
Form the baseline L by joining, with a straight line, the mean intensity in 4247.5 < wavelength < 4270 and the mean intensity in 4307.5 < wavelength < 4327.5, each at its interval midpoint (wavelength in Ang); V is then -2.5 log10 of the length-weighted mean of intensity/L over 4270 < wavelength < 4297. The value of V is 0.06 mag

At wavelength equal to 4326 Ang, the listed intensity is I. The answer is 161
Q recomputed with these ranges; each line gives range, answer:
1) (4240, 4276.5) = 158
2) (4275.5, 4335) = 149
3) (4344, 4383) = 179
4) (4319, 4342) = 168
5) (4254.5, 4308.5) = 145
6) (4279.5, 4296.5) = 150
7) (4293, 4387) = 163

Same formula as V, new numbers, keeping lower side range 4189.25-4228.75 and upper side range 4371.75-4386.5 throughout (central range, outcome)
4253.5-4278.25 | -0.06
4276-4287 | -0.03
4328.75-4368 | -0.12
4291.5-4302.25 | 0.21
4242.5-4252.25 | -0.10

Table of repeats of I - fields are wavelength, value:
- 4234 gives 154.4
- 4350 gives 189.3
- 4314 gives 155.5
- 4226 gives 129.3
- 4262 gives 165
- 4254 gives 152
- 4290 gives 152.8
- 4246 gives 155.2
